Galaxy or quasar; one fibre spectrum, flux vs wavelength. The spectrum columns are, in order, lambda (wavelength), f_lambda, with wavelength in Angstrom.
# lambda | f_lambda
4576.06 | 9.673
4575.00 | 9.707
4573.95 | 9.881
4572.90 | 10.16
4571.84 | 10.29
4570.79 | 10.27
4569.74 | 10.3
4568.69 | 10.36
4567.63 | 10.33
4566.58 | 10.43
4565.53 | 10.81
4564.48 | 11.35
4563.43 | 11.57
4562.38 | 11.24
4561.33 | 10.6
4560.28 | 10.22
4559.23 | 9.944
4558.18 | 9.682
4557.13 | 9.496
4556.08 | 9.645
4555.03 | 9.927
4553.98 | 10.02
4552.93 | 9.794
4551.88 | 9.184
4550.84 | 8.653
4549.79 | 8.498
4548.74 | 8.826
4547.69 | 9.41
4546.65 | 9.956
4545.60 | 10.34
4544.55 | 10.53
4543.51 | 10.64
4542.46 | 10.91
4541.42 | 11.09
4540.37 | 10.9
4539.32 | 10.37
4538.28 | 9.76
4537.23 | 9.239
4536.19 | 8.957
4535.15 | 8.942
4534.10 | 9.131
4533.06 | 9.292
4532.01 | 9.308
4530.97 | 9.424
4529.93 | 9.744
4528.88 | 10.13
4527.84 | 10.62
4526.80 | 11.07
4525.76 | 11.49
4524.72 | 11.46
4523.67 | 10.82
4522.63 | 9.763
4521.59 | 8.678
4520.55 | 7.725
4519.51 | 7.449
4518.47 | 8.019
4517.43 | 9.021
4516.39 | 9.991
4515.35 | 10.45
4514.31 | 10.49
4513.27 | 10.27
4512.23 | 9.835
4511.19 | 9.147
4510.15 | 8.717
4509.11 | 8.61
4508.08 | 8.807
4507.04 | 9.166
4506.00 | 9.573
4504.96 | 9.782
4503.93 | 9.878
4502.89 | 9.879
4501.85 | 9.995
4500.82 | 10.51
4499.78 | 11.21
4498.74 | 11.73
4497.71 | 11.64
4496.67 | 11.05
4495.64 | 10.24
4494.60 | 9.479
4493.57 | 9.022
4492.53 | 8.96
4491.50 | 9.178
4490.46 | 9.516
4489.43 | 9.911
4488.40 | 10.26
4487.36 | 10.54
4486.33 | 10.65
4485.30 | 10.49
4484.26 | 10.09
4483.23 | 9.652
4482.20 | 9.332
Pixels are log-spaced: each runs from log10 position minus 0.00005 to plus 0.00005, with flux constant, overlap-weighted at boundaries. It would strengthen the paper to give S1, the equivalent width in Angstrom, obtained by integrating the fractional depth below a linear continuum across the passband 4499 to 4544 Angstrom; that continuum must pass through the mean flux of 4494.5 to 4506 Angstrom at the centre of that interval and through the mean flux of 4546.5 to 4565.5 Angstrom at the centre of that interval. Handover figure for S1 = 2.1 Angstrom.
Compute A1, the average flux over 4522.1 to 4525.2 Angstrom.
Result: 10.6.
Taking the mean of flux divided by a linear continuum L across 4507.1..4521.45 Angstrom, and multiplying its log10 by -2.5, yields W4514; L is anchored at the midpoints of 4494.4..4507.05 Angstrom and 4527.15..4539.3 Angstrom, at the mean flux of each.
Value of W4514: 0.106 mag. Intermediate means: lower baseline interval 10.4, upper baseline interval 9.57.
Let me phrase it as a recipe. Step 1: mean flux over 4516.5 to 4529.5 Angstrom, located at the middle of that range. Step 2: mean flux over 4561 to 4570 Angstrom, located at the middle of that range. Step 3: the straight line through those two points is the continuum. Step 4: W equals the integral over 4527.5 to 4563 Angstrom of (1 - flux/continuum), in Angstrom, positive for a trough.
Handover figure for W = 1.5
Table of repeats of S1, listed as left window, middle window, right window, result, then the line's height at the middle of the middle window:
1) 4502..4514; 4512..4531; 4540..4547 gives 0.2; 9.9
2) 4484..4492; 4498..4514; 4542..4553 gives 0.2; 9.96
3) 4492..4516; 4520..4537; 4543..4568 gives 0.4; 9.99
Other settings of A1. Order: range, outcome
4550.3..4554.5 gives 9.41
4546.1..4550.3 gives 9.18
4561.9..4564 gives 11.4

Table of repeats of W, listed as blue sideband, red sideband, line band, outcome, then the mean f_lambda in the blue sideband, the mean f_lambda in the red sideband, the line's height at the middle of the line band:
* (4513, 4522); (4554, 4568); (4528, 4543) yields -0.3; 9.1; 10.4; 9.63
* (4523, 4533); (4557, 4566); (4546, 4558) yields 1.3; 10.4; 10.6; 10.5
